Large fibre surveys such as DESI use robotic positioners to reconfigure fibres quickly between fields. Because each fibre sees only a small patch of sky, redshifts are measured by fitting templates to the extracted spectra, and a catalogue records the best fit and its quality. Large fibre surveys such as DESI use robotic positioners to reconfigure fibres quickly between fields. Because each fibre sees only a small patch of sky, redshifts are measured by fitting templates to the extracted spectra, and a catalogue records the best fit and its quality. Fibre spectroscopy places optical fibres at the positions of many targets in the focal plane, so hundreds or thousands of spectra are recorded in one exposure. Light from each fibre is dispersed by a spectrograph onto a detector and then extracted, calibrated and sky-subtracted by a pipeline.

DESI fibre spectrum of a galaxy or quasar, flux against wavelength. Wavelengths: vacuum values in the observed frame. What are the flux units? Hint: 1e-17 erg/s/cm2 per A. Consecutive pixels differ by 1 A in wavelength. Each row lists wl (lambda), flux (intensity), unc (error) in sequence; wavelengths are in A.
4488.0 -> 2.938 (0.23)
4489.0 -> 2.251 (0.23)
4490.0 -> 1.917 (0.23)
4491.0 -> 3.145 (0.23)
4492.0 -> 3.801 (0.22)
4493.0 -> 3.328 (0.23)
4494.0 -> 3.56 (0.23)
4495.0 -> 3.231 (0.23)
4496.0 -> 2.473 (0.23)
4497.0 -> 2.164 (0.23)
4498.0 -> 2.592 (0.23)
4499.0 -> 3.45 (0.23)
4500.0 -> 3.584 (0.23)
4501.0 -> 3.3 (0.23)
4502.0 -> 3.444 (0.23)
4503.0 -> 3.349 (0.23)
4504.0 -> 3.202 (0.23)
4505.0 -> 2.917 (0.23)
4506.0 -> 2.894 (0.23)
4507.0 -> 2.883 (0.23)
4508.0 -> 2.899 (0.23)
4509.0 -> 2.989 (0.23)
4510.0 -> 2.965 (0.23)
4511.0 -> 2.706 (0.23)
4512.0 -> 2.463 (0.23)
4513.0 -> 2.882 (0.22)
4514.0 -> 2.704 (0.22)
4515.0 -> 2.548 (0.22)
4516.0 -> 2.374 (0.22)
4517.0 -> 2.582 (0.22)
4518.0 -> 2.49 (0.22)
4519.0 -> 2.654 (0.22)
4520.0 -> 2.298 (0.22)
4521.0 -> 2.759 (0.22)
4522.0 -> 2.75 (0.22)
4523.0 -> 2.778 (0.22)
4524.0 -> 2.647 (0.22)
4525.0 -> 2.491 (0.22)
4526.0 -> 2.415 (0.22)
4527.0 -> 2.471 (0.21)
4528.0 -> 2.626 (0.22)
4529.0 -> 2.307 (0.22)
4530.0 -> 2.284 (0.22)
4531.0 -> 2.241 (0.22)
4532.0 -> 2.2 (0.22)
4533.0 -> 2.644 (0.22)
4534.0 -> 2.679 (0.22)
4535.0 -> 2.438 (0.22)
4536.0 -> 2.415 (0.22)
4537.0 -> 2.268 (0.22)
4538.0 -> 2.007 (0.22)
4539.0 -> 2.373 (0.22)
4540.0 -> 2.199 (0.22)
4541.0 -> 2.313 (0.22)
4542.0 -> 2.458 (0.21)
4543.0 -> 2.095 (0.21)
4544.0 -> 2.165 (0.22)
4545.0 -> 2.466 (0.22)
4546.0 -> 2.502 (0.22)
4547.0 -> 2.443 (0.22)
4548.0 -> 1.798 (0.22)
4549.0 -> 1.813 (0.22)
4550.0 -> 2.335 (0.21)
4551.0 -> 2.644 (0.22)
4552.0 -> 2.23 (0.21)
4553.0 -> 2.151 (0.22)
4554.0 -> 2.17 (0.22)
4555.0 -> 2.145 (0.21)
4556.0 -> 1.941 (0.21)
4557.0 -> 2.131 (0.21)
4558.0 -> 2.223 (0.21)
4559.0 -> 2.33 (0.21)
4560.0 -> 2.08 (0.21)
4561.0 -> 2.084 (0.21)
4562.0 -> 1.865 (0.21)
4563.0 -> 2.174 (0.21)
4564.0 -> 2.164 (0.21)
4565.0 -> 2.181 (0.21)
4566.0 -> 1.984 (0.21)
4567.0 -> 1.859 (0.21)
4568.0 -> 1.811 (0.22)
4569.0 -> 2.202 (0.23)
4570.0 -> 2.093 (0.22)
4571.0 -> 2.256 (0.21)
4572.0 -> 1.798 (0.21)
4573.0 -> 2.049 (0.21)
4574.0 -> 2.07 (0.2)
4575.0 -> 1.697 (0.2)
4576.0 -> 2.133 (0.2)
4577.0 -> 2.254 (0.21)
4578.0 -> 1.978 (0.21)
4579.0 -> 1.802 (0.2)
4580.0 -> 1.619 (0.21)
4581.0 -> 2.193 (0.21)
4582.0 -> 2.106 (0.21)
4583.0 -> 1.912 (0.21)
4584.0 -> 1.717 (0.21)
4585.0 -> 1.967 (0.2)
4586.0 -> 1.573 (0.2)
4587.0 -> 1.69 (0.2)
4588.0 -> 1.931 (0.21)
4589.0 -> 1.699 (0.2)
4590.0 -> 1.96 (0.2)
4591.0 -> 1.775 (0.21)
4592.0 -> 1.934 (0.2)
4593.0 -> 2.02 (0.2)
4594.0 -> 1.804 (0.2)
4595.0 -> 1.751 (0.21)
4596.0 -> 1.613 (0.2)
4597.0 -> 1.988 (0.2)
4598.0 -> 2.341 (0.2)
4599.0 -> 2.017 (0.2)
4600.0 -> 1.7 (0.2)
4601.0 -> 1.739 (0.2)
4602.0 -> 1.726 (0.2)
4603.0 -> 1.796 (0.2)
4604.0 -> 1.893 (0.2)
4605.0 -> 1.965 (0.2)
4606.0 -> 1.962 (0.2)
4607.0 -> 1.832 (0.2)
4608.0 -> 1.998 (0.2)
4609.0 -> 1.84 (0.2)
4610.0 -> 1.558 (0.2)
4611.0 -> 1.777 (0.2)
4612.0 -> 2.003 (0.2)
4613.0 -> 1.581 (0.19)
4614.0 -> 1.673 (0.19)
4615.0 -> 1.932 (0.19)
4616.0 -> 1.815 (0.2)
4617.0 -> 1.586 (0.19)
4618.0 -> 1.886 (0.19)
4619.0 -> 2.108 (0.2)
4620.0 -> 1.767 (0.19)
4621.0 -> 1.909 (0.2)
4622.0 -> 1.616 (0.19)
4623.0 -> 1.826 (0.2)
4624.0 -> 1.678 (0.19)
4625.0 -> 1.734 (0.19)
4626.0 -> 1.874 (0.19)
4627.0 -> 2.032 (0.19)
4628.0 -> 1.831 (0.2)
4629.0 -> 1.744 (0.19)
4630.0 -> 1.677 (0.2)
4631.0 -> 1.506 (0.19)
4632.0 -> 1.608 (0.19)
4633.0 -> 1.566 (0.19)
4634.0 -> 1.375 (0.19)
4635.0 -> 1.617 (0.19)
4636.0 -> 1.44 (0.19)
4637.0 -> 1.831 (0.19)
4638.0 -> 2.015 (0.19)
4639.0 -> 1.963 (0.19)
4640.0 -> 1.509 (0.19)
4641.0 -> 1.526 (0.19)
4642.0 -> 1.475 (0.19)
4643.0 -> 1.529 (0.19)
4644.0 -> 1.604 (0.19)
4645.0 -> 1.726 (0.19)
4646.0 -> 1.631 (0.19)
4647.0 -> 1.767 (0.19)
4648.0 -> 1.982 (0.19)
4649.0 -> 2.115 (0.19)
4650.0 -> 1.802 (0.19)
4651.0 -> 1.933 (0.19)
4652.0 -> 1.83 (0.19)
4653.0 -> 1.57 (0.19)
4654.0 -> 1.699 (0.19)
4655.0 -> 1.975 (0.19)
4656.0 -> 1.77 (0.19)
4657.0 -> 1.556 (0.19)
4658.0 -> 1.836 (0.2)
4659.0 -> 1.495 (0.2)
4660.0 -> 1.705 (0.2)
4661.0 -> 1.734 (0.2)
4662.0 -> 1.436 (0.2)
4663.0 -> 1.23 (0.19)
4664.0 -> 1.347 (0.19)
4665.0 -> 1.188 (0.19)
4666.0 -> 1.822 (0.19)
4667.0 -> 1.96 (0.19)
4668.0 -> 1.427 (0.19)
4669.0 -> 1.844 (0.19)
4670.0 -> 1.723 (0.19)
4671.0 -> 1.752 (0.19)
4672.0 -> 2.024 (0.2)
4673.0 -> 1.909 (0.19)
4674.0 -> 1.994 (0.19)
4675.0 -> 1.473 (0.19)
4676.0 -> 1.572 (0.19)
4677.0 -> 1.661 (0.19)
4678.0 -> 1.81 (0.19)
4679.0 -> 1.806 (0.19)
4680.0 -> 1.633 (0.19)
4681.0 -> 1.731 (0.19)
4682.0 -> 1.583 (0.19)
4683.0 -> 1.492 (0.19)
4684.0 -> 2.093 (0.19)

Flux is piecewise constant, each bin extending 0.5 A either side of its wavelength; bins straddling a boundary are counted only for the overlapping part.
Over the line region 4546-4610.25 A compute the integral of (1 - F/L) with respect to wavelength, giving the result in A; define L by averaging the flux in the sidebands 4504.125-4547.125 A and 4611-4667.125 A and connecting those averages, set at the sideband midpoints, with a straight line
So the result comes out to 5.1 A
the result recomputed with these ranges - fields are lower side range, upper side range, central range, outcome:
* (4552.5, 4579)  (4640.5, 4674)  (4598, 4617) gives 0.68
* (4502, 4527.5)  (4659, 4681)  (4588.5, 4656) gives 7.00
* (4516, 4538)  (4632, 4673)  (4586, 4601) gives 1.46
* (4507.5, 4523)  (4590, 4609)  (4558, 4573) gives 0.91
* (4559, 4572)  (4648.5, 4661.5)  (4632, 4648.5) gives 1.45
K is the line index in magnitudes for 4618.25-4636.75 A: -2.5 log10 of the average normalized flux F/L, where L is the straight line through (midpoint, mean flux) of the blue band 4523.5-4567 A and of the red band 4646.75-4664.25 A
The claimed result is 0.08 mag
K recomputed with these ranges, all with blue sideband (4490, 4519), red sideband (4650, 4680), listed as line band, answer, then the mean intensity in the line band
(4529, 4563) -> 0.17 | 2.25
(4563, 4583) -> 0.19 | 2.01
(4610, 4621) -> 0.15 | 1.81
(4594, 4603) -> 0.19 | 1.85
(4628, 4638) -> 0.19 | 1.63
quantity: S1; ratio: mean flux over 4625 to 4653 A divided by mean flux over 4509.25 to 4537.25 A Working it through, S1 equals 0.68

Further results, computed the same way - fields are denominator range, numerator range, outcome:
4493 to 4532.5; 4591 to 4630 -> 0.66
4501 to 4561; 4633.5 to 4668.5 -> 0.67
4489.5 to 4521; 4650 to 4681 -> 0.58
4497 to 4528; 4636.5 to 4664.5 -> 0.61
